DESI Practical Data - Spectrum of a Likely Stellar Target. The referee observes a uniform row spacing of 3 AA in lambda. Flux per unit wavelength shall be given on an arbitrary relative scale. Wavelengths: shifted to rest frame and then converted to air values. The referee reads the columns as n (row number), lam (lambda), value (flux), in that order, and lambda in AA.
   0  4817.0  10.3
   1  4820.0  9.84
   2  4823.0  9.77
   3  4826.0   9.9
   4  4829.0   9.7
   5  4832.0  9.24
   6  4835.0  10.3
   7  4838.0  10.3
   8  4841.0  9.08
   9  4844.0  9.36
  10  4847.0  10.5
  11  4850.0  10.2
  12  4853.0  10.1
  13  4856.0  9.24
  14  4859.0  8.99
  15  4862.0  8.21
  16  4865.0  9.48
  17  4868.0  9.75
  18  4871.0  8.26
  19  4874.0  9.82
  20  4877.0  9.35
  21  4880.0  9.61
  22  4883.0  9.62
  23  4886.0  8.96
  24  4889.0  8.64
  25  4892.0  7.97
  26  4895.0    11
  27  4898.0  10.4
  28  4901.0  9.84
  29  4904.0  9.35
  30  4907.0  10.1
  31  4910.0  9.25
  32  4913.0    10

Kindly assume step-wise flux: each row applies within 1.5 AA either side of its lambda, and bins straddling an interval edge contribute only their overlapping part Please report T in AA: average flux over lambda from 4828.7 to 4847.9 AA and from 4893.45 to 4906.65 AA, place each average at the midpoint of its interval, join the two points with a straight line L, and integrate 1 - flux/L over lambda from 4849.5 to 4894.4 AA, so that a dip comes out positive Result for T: 3.3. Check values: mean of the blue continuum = 9.77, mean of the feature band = 9.23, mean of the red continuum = 10.1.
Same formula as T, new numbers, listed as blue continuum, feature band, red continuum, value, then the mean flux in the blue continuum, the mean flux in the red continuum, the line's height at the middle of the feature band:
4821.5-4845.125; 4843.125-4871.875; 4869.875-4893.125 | -0.15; 9.71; 9.06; 9.38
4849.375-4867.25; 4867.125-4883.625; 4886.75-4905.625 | 0.08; 9.35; 9.51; 9.42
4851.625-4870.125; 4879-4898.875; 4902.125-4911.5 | 0.06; 9.25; 9.58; 9.45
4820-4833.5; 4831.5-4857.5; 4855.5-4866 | -1.54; 9.67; 8.93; 9.29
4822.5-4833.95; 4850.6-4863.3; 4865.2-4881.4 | 0.34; 9.67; 9.37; 9.48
